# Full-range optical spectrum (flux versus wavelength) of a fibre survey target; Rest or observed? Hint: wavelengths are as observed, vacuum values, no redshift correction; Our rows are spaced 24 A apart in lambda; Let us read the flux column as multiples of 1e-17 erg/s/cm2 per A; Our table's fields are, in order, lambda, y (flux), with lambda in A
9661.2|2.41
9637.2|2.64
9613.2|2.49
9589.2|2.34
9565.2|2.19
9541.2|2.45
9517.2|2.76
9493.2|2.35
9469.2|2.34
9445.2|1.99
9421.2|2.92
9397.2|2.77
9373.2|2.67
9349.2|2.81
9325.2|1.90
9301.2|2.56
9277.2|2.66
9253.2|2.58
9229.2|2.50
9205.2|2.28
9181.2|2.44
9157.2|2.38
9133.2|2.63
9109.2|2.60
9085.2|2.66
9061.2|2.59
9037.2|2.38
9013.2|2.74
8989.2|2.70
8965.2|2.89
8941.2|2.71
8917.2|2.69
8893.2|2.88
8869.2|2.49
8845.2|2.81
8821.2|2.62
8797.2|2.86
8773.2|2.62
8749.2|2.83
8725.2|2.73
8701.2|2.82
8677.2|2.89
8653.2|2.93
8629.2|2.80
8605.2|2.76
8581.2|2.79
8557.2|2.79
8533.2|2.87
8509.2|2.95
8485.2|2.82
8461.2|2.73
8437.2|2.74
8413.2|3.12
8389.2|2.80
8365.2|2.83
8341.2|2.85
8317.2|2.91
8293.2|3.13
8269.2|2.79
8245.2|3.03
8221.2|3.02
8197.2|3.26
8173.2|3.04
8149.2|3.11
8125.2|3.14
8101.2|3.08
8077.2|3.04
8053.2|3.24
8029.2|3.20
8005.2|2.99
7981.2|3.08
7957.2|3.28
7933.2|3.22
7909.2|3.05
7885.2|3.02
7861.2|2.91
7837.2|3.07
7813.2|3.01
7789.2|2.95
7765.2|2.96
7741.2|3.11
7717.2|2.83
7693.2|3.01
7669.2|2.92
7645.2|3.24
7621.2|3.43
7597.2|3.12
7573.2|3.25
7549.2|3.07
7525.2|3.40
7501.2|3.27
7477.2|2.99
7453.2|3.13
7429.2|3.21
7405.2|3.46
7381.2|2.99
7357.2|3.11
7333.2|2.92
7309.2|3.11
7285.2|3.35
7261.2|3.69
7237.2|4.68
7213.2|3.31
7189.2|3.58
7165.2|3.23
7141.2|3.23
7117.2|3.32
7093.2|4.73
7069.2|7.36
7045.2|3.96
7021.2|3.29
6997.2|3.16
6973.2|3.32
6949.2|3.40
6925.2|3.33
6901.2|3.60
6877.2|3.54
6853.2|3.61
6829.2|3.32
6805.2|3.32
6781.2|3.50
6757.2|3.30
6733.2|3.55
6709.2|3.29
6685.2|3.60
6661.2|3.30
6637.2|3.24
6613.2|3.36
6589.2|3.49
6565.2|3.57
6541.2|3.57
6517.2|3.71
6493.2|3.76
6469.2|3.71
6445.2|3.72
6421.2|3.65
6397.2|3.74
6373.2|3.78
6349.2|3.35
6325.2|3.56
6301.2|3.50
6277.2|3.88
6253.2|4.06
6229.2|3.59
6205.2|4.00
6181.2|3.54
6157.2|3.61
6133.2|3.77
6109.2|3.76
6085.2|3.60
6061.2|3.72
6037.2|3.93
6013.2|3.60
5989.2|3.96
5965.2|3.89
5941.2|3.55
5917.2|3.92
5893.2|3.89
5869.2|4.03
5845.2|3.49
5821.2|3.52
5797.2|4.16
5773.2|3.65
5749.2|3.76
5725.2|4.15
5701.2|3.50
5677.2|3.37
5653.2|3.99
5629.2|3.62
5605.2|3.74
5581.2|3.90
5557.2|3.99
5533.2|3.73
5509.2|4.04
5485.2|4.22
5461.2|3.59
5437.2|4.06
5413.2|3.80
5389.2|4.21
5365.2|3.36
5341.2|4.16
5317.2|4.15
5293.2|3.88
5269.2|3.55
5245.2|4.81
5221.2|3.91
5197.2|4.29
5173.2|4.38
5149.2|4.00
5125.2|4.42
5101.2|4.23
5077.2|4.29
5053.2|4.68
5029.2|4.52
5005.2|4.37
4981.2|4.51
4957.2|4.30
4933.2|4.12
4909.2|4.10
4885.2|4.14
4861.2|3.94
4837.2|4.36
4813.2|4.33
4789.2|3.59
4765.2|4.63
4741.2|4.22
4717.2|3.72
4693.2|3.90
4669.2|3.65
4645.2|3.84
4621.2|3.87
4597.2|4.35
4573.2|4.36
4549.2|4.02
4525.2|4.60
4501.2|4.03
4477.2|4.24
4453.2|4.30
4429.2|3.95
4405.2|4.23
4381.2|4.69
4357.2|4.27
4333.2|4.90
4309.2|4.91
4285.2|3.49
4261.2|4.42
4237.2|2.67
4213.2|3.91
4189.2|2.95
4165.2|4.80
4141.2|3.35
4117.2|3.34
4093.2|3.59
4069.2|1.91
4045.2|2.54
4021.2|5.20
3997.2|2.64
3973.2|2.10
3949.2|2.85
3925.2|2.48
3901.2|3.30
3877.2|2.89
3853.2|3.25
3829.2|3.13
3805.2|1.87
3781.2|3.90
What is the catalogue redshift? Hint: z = 0.077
